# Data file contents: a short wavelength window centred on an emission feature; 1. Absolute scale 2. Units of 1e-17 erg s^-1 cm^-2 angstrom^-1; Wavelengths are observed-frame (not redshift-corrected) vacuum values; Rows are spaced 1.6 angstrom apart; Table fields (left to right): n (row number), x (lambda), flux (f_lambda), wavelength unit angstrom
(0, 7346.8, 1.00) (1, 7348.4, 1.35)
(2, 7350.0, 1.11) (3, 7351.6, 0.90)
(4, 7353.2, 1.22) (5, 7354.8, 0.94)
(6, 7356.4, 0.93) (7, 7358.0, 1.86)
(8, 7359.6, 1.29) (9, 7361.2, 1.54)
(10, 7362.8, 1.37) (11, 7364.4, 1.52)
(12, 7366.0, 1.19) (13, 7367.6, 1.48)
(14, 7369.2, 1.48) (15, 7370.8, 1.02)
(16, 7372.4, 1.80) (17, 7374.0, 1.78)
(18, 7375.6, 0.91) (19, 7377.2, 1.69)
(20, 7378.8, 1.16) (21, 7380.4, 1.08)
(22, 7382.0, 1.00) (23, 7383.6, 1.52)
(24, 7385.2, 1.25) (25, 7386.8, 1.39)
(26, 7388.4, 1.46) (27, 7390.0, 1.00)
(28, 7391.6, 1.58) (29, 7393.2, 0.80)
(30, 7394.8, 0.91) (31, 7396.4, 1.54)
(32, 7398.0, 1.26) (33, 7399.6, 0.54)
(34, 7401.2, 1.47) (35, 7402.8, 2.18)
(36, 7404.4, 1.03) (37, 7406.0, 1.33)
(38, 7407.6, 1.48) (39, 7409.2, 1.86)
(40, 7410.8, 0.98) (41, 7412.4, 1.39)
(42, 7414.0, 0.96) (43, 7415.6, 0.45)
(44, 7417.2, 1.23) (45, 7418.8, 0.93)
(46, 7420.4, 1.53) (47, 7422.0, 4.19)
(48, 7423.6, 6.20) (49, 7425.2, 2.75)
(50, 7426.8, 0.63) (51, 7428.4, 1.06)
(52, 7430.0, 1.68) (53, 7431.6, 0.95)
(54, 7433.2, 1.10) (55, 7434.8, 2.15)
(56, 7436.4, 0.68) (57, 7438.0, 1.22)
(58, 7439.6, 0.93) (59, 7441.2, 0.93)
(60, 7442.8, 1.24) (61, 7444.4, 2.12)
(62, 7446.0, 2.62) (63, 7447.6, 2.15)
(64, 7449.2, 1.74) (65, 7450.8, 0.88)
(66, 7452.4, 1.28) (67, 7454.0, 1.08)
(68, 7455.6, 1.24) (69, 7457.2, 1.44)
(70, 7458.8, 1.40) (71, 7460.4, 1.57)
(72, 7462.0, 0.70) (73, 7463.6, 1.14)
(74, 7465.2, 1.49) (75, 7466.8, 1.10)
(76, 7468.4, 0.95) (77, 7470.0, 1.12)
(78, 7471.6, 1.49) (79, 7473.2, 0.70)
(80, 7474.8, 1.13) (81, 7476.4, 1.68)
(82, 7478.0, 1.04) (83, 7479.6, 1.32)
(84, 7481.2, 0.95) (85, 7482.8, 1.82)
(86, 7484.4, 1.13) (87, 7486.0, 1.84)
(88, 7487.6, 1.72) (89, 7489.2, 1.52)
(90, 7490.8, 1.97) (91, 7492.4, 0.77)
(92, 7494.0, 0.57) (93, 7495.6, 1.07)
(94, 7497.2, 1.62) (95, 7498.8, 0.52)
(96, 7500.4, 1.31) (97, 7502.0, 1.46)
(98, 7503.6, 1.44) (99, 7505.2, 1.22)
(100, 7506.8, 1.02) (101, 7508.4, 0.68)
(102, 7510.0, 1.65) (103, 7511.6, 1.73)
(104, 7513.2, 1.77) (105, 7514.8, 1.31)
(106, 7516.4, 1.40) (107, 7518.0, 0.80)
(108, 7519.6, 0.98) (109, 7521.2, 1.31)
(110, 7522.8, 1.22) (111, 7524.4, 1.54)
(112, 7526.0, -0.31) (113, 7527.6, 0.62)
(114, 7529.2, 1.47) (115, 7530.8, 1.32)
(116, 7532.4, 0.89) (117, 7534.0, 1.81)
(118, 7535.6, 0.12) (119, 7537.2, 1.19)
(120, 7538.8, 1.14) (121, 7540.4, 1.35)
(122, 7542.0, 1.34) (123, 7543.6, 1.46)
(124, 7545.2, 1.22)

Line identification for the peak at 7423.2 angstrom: H-alpha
